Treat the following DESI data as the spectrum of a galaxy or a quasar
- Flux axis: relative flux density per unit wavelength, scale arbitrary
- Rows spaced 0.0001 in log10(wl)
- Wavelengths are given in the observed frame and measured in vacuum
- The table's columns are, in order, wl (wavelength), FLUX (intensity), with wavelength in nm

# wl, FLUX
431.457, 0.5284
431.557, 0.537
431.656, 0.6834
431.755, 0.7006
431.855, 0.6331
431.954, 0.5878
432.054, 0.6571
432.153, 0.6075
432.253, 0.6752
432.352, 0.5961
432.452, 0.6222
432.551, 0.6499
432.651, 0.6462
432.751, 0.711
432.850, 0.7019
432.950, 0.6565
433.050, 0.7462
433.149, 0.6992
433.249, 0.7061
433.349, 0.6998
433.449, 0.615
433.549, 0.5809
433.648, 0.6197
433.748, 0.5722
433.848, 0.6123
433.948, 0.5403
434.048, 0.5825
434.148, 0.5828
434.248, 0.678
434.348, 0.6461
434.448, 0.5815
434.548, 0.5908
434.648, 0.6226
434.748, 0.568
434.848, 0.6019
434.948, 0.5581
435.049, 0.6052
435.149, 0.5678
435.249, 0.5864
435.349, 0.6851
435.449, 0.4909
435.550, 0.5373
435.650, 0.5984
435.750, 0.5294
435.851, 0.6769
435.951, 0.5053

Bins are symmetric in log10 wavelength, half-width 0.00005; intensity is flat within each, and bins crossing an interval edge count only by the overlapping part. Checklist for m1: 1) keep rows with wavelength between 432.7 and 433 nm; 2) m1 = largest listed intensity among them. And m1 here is 0.711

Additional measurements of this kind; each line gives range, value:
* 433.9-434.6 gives 0.678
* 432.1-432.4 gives 0.6752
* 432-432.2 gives 0.6571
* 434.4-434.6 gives 0.5908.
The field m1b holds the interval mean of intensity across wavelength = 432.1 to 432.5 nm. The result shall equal 0.626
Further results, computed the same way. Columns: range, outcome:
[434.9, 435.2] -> 0.576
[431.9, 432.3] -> 0.632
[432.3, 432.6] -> 0.625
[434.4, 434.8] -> 0.591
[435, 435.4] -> 0.612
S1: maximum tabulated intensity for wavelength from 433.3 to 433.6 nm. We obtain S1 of 0.6998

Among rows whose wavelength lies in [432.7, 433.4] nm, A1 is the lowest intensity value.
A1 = 0.6565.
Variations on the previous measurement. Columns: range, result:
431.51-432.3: 0.537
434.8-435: 0.5581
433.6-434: 0.5403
